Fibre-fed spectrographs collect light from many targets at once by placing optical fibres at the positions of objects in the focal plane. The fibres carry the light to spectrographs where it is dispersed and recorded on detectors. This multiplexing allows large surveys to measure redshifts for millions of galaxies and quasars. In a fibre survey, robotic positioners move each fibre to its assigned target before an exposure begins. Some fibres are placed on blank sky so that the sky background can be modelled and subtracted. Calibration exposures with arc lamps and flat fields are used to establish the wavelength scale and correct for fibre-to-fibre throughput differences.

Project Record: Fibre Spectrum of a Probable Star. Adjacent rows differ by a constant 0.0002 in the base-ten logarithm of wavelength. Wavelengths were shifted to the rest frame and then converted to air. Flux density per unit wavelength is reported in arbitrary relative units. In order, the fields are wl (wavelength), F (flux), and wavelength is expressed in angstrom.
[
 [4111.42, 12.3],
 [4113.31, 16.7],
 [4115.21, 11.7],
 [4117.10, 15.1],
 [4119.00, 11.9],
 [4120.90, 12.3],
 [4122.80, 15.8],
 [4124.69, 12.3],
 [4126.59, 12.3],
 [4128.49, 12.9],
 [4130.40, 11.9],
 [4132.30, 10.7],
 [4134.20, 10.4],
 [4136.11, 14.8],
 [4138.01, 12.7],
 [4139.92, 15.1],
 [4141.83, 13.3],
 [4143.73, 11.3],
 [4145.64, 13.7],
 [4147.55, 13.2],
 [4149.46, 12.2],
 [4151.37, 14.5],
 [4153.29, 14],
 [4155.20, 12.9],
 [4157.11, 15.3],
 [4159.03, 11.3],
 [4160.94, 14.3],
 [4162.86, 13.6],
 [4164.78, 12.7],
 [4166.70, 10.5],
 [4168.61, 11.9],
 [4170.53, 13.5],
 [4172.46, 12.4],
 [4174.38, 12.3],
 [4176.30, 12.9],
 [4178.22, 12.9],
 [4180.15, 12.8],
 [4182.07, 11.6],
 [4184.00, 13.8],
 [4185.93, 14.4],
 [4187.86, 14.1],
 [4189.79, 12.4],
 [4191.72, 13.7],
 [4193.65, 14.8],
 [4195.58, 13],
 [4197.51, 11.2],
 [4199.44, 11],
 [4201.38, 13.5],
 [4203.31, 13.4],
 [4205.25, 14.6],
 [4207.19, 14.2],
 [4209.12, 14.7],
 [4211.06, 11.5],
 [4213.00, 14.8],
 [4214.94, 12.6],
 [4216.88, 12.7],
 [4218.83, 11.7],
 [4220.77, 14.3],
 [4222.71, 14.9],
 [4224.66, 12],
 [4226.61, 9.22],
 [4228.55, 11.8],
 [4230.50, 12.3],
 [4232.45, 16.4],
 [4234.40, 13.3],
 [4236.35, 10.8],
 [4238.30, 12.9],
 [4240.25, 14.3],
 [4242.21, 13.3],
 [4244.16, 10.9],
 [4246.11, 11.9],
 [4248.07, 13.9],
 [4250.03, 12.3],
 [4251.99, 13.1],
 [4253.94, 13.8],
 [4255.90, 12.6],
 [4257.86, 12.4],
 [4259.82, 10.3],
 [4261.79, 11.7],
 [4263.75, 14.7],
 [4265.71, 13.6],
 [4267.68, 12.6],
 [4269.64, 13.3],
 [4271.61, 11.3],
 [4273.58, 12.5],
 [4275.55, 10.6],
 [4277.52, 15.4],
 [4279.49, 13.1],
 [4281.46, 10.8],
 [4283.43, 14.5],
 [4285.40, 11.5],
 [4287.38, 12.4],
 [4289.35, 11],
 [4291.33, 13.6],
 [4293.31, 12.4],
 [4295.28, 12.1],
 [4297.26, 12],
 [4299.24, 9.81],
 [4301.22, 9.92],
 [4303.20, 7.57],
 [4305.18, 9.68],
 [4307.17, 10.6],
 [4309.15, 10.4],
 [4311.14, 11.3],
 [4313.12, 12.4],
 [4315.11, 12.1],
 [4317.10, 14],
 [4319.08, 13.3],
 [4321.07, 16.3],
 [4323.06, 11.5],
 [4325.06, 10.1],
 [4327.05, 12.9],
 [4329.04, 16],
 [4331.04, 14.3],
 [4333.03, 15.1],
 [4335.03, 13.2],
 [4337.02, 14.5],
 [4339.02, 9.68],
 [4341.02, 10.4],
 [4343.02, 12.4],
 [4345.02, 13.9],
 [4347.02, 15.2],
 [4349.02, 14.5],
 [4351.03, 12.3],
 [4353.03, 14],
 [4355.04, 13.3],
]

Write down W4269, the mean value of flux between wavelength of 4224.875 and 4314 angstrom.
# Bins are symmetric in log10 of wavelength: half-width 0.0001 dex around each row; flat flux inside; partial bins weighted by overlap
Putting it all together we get 12.1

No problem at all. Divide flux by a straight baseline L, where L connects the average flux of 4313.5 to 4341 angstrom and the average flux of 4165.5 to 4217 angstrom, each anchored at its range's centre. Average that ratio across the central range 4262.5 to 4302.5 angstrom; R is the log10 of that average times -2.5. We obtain 0.07 mag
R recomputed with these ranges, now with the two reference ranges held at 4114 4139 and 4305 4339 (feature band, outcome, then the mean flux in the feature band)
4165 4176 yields 0.05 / 12.2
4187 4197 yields -0.06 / 13.5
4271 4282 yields 0.03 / 12.4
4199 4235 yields -0.03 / 13.1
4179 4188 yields -0.04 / 13.2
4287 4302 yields 0.10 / 11.6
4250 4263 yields 0.04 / 12.4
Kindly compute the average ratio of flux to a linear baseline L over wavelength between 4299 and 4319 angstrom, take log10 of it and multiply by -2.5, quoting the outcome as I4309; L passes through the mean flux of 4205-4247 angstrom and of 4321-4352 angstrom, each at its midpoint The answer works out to 0.20 mag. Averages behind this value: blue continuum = 12.9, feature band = 10.9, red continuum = 13.2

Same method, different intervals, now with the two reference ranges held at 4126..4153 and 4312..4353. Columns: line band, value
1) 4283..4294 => 0.056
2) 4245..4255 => 0.006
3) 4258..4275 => 0.054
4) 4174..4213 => -0.022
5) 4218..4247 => 0.028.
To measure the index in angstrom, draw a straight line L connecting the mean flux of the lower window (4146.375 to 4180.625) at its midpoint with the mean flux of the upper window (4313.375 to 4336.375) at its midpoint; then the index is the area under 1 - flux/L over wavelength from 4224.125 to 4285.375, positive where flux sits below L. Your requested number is 3.0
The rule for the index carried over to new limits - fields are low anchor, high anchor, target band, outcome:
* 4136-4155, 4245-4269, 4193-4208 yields -0.11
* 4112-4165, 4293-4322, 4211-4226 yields -0.78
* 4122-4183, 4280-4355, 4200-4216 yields -1.11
